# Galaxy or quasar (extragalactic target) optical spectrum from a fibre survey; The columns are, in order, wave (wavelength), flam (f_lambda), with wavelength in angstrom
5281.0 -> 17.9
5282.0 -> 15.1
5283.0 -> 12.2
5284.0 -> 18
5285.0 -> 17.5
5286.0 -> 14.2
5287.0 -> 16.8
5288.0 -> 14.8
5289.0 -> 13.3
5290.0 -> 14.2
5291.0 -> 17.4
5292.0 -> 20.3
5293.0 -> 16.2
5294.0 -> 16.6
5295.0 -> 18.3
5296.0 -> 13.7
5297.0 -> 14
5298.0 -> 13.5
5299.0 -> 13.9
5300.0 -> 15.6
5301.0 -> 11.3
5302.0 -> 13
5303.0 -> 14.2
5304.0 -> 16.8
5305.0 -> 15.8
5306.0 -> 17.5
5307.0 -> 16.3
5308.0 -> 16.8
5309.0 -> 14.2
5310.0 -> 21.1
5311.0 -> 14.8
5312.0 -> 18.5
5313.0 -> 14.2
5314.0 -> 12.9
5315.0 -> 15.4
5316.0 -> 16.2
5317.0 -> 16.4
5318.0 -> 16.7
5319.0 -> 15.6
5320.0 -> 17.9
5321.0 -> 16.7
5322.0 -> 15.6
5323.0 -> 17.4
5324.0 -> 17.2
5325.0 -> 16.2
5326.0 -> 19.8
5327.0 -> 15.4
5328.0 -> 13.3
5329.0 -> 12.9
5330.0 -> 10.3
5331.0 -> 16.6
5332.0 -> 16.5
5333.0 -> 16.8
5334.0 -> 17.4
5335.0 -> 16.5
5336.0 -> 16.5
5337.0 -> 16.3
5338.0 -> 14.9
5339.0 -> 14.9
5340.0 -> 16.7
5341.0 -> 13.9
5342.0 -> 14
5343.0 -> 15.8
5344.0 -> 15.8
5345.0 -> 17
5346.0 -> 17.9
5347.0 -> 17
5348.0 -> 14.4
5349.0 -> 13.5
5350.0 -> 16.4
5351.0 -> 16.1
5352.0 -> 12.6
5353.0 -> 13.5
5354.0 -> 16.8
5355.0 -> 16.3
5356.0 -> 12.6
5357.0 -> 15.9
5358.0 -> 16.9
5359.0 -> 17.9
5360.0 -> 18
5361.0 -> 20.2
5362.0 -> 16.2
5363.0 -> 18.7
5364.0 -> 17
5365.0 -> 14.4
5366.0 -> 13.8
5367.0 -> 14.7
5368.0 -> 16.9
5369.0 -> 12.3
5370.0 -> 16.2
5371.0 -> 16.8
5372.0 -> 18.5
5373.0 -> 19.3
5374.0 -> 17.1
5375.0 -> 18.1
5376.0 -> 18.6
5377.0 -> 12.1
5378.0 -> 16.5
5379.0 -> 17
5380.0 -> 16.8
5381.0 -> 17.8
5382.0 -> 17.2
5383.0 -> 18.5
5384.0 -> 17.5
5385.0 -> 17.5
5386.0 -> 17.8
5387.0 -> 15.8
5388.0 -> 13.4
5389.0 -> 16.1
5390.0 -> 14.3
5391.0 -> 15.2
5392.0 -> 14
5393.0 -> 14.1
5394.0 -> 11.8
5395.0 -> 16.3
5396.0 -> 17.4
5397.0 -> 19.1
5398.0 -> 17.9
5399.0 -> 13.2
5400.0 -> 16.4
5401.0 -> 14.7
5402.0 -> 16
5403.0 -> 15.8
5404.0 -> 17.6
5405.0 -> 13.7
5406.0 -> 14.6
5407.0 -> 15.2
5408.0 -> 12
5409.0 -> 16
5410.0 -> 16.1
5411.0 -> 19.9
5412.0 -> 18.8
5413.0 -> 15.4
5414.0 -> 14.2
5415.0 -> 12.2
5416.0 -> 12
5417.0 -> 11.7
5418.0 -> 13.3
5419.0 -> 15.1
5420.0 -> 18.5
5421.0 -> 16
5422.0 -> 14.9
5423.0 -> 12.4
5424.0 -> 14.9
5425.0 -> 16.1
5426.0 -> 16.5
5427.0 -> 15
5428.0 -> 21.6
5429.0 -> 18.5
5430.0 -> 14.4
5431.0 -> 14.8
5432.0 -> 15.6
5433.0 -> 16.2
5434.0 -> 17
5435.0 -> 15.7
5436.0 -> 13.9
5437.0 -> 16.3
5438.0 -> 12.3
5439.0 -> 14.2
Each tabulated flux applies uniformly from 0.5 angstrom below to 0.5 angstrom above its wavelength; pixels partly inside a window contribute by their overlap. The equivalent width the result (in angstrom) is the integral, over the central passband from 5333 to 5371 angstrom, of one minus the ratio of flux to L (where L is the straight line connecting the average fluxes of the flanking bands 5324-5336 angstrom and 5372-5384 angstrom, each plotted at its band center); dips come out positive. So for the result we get 1.3 angstrom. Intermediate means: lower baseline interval 15.7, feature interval 15.9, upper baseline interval 17.3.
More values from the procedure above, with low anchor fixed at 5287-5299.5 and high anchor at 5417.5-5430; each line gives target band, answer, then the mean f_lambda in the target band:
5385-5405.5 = 0.42 angstrom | 15.6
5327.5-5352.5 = 0.58 angstrom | 15.4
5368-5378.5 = -0.49 angstrom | 16.6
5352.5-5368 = -0.42 angstrom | 16.2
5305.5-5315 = -0.36 angstrom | 16.2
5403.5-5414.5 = 0.12 angstrom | 15.8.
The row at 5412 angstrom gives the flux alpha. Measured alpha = 18.8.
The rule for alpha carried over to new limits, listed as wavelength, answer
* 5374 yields 17.1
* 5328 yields 13.3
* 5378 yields 16.5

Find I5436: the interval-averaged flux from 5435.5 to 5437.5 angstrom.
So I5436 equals 15.1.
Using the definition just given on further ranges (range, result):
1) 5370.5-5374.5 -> 17.9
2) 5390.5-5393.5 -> 14.4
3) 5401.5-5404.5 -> 16.5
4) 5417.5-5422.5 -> 15.6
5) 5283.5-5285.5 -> 17.8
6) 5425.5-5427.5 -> 15.8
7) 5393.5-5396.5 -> 15.2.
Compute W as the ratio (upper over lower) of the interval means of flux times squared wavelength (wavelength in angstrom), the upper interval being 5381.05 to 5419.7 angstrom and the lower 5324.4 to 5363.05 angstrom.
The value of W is 1.0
